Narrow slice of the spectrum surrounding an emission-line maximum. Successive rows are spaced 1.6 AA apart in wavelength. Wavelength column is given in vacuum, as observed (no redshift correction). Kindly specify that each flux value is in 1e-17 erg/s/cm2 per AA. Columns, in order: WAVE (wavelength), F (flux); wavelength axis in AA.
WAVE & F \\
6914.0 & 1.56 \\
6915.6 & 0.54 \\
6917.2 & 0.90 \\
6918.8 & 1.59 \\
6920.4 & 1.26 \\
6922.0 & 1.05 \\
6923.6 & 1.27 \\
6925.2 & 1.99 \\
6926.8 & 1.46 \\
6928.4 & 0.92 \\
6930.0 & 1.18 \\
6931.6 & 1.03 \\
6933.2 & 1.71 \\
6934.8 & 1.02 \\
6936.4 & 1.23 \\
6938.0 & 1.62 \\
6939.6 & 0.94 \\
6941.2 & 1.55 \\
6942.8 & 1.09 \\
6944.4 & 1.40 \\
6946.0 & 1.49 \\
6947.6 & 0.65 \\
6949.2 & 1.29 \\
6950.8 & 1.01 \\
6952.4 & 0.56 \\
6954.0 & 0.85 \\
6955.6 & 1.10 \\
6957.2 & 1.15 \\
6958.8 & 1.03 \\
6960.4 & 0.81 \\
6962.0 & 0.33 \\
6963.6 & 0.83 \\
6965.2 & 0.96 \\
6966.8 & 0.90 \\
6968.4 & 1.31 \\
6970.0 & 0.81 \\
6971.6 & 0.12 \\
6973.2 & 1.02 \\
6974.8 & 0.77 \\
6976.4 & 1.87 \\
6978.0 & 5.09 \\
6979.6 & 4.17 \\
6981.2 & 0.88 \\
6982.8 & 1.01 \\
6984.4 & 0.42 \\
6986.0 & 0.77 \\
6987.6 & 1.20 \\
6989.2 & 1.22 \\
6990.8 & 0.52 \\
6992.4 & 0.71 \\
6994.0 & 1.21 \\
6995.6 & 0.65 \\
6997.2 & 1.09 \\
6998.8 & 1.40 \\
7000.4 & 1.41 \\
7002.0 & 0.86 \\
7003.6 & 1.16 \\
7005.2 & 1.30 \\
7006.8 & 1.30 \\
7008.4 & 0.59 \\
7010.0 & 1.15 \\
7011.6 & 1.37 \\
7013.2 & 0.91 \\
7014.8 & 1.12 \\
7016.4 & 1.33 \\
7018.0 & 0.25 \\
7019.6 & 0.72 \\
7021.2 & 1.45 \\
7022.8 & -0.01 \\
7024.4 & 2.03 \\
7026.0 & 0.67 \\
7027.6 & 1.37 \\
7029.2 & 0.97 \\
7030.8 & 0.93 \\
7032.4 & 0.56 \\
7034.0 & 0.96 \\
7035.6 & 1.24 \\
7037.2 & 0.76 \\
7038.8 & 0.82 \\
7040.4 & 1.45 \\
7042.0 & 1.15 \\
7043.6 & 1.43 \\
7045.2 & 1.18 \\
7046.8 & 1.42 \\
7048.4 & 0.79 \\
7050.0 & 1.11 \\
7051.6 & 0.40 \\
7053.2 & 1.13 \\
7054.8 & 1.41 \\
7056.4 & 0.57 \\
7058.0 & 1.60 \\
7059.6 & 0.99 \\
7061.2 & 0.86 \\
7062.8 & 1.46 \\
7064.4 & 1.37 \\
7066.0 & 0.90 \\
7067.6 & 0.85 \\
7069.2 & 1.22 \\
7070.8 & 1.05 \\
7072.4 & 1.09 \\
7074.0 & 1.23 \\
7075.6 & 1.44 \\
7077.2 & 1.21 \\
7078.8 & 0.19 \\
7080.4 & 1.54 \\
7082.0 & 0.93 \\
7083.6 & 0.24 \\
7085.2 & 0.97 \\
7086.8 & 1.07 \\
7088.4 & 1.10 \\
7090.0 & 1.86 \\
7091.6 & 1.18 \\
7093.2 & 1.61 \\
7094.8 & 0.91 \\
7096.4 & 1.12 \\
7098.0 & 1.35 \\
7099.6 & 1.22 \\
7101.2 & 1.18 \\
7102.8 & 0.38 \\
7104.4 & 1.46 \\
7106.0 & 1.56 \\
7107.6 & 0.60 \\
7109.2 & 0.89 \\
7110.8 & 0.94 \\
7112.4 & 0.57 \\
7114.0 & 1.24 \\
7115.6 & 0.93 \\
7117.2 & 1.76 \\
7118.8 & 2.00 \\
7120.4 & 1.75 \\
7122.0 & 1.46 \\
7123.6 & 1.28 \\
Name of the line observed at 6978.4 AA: Hbeta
